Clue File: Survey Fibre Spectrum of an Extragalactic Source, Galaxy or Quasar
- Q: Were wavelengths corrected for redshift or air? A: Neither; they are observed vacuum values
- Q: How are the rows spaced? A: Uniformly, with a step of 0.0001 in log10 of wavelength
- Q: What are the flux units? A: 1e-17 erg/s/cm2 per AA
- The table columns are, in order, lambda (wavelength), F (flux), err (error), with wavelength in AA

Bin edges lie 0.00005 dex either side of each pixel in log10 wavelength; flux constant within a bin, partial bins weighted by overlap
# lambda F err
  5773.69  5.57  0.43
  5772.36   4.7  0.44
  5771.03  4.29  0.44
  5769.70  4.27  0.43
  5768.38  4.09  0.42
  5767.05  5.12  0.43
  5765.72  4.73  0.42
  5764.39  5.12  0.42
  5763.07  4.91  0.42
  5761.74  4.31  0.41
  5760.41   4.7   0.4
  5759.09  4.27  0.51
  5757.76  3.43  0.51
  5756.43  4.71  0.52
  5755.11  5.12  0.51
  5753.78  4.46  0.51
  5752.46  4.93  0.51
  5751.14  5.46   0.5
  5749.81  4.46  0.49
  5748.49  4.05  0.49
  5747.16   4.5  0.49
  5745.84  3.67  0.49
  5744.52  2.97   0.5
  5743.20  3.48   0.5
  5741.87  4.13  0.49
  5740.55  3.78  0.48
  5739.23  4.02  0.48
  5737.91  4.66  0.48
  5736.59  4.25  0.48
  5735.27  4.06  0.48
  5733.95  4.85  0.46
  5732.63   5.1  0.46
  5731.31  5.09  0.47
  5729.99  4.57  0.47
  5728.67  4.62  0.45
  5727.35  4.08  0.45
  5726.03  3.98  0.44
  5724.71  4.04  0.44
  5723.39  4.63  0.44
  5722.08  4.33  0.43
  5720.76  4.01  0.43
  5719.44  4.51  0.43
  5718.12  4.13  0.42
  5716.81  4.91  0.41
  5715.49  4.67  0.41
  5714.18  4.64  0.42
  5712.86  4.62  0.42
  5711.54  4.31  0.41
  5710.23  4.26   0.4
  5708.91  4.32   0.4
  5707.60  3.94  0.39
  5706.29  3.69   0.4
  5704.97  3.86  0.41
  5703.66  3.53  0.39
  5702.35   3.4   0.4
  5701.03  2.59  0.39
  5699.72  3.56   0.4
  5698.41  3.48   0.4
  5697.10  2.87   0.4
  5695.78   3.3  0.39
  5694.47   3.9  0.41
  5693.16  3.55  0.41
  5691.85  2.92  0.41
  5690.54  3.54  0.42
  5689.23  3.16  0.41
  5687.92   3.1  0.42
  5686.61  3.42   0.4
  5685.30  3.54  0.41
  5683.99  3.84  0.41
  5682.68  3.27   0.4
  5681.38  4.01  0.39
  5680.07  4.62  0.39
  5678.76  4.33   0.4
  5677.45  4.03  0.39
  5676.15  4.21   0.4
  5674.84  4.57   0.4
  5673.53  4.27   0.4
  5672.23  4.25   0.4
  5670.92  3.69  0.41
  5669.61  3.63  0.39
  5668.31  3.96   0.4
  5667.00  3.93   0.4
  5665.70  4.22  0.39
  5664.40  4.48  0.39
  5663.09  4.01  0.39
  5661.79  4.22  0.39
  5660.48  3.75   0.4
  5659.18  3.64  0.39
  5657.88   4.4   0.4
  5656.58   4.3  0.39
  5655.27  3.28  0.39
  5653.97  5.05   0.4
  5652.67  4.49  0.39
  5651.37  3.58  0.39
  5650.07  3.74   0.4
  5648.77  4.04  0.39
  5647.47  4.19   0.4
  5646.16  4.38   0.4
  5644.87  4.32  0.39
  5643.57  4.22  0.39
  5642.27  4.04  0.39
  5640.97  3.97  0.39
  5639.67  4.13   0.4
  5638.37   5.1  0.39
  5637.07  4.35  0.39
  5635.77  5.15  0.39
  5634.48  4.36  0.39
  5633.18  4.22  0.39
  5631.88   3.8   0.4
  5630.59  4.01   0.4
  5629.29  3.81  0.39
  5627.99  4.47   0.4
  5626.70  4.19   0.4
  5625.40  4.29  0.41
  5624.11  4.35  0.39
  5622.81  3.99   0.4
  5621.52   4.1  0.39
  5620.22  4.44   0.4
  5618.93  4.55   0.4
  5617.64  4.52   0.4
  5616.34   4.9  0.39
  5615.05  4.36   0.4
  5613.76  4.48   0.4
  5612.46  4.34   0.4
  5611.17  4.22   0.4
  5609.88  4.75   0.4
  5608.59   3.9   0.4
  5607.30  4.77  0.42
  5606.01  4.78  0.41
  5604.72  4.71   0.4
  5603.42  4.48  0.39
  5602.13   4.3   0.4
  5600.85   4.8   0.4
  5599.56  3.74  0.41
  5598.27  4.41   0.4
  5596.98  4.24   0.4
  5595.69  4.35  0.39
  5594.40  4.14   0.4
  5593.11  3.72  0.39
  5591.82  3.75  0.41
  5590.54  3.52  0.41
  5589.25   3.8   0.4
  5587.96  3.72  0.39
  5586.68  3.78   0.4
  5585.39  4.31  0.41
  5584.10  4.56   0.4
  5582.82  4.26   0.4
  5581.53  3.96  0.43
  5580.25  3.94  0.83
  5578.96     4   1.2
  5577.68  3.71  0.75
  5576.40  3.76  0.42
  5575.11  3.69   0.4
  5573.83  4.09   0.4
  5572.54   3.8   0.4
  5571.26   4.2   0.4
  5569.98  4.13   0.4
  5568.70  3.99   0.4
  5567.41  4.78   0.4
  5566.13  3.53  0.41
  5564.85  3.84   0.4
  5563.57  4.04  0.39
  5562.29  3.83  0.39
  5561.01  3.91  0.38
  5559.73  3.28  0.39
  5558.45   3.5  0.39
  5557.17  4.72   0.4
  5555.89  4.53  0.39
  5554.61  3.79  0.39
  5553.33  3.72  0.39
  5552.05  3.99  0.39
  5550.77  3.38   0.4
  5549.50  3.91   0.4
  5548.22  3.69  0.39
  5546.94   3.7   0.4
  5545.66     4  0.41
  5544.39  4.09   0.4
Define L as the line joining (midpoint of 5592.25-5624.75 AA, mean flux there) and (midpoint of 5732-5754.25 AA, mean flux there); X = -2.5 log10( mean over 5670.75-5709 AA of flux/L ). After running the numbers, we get 0.17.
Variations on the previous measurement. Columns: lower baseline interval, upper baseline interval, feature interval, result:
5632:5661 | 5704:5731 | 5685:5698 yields 0.27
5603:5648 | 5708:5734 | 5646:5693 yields 0.12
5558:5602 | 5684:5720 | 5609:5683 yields -0.09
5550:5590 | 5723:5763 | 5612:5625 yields -0.09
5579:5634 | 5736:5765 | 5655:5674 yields 0.07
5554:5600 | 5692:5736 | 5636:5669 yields -0.03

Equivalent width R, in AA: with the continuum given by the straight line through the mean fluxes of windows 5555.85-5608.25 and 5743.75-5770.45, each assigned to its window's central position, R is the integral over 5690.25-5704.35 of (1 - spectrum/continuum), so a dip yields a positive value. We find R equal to 3.3 AA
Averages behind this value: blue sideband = 4.08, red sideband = 4.46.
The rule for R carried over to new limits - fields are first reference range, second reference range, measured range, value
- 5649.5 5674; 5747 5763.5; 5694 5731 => 2.5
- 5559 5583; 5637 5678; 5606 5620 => -1.6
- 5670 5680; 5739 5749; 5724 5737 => -1.9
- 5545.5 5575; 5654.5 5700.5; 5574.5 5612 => -2.4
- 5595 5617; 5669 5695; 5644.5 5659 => -0.3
